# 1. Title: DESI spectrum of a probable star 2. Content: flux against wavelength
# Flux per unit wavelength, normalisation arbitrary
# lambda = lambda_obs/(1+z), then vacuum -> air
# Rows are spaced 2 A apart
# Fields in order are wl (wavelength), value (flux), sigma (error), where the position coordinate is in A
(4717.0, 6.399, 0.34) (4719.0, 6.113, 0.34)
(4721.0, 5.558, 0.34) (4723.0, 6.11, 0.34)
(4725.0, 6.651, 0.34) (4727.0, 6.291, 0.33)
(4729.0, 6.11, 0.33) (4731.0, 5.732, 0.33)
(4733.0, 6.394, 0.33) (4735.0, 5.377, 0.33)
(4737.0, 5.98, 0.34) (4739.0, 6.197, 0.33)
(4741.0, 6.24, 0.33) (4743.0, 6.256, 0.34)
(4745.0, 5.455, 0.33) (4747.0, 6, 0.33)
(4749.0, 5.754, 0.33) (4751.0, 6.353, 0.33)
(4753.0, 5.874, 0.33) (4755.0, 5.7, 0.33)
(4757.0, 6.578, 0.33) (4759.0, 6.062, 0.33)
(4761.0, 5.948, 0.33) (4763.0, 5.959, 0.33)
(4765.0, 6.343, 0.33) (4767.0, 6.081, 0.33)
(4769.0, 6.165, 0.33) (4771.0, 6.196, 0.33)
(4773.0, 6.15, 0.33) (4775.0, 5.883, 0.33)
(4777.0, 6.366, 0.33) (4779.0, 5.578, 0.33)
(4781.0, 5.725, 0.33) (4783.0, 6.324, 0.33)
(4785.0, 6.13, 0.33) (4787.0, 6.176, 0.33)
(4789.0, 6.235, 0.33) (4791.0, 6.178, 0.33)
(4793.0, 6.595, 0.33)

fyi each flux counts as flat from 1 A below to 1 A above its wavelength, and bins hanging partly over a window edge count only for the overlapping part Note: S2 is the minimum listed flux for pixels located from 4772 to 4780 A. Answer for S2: 5.578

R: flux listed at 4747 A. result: 6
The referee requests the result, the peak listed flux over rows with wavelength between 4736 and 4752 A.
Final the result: 6.353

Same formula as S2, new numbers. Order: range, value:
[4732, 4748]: 5.377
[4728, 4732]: 5.732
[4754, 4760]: 5.7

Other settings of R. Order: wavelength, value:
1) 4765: 6.343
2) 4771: 6.196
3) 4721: 5.558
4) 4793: 6.595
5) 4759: 6.062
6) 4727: 6.291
